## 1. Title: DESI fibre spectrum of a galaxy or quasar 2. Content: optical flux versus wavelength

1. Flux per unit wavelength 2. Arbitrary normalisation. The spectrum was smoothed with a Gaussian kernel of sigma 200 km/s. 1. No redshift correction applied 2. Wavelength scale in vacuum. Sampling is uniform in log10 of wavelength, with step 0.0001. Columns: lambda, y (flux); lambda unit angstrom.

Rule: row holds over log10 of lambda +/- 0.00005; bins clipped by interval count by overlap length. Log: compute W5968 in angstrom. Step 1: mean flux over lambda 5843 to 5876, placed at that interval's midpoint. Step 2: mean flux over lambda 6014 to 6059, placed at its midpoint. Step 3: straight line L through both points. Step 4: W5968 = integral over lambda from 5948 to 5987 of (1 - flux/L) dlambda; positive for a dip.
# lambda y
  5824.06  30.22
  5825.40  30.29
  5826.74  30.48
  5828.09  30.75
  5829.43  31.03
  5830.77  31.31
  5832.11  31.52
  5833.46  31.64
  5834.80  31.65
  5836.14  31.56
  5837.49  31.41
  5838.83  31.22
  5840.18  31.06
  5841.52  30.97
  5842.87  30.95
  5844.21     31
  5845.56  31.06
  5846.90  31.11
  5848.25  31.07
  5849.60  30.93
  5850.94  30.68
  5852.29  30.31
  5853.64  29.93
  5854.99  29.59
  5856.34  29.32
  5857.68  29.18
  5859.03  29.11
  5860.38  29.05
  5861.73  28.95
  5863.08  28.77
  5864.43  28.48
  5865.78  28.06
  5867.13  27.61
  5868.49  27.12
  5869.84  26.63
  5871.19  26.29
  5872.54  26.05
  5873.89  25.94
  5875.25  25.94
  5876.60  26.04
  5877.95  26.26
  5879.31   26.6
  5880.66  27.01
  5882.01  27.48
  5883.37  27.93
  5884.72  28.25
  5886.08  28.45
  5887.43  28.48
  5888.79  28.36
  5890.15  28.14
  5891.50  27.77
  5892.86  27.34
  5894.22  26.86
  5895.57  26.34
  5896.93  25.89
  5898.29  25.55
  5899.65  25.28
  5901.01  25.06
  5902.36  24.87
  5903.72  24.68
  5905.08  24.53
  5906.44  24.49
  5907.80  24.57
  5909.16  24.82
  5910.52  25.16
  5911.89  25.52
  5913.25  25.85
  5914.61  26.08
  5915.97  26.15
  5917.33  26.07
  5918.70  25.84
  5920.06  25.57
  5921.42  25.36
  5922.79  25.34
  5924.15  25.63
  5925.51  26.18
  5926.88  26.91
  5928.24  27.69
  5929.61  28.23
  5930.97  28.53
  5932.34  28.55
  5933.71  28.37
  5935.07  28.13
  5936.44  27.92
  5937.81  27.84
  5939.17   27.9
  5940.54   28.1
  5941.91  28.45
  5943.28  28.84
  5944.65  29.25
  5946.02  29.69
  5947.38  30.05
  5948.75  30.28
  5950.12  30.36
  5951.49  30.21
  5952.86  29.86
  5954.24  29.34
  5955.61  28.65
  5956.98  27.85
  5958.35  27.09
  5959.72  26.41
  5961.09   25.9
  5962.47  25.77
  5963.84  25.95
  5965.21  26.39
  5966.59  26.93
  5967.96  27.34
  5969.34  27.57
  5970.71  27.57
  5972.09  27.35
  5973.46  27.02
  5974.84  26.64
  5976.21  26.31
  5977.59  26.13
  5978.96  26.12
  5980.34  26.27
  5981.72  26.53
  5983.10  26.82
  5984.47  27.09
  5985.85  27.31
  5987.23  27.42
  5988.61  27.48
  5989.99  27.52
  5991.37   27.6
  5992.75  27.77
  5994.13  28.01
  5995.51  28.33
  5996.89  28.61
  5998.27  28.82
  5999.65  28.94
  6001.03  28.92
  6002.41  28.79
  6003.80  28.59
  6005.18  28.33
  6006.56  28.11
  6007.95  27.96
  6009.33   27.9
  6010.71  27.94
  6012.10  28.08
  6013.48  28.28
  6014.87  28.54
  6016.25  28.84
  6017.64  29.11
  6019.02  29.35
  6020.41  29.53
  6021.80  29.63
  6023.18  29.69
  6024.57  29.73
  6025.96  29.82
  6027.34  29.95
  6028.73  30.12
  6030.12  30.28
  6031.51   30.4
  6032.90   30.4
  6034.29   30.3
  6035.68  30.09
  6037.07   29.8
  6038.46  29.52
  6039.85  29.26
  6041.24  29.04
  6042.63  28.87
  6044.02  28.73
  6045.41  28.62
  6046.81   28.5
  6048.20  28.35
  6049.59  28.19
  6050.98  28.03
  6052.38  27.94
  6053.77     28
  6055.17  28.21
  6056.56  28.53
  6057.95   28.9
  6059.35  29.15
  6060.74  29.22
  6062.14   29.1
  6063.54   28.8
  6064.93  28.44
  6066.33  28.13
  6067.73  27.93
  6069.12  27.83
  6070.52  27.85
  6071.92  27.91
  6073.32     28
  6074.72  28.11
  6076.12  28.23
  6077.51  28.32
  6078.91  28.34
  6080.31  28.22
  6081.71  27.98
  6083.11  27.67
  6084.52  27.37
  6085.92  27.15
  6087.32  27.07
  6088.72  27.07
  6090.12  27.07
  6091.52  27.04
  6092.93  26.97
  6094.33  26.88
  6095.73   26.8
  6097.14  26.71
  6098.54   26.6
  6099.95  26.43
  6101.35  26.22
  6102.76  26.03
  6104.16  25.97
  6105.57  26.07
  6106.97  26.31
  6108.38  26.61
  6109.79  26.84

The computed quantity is 2.2 angstrom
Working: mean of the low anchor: 28.9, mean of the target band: 27.4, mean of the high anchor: 29.2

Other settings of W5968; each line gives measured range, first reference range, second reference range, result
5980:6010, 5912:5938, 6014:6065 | 0.4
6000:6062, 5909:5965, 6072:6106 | -3.8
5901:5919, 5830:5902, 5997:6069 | 2.2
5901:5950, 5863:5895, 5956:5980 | 0.2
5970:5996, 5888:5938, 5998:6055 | 0.8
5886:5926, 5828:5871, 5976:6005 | 4.3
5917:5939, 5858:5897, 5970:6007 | 0.4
